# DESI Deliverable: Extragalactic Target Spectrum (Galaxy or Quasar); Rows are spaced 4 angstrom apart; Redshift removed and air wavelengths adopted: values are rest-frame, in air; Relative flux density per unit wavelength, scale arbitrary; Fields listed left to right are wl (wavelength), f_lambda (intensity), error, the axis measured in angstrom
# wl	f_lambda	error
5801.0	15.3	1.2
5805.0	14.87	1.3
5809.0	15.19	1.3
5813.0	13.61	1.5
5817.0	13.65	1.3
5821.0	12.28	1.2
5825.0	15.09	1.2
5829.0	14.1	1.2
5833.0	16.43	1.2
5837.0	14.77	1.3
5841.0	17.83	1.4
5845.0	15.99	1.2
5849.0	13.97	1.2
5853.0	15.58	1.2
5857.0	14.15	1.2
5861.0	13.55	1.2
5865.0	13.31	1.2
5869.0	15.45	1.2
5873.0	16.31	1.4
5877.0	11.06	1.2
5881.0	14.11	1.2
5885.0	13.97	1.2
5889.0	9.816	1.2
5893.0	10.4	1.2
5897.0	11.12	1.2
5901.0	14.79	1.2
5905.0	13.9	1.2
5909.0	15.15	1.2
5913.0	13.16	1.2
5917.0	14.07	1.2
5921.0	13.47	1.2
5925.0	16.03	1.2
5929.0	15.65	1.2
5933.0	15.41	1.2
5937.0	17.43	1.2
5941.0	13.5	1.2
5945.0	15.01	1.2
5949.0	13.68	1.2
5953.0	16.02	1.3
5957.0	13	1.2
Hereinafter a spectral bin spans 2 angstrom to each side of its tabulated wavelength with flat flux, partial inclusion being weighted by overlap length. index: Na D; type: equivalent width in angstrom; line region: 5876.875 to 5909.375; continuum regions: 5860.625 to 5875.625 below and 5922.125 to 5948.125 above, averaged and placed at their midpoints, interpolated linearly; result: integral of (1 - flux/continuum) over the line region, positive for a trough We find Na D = 4.9 angstrom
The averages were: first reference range 14.6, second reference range 15.4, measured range 12.7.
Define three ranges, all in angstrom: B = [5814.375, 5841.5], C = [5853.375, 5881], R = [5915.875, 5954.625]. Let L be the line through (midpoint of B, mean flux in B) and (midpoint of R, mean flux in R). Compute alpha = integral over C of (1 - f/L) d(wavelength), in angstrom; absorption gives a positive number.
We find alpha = 1.4 angstrom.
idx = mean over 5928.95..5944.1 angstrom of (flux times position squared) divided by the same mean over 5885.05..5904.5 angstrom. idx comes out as 1.31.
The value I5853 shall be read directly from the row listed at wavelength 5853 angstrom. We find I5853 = 15.58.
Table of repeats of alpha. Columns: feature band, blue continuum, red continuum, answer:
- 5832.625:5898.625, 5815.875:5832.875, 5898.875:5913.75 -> 1.1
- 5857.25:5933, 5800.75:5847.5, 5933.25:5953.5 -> 6.7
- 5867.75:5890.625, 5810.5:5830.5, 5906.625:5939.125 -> 1.6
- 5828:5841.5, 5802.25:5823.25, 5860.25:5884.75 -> -1.6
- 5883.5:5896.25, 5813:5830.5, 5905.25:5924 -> 2.5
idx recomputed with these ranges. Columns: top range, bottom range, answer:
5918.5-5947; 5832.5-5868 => 1.04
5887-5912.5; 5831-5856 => 0.82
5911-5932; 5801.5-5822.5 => 1.07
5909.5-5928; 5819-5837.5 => 1.02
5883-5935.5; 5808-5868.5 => 0.96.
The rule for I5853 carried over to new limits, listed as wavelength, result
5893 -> 10.4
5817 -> 13.65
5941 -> 13.5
